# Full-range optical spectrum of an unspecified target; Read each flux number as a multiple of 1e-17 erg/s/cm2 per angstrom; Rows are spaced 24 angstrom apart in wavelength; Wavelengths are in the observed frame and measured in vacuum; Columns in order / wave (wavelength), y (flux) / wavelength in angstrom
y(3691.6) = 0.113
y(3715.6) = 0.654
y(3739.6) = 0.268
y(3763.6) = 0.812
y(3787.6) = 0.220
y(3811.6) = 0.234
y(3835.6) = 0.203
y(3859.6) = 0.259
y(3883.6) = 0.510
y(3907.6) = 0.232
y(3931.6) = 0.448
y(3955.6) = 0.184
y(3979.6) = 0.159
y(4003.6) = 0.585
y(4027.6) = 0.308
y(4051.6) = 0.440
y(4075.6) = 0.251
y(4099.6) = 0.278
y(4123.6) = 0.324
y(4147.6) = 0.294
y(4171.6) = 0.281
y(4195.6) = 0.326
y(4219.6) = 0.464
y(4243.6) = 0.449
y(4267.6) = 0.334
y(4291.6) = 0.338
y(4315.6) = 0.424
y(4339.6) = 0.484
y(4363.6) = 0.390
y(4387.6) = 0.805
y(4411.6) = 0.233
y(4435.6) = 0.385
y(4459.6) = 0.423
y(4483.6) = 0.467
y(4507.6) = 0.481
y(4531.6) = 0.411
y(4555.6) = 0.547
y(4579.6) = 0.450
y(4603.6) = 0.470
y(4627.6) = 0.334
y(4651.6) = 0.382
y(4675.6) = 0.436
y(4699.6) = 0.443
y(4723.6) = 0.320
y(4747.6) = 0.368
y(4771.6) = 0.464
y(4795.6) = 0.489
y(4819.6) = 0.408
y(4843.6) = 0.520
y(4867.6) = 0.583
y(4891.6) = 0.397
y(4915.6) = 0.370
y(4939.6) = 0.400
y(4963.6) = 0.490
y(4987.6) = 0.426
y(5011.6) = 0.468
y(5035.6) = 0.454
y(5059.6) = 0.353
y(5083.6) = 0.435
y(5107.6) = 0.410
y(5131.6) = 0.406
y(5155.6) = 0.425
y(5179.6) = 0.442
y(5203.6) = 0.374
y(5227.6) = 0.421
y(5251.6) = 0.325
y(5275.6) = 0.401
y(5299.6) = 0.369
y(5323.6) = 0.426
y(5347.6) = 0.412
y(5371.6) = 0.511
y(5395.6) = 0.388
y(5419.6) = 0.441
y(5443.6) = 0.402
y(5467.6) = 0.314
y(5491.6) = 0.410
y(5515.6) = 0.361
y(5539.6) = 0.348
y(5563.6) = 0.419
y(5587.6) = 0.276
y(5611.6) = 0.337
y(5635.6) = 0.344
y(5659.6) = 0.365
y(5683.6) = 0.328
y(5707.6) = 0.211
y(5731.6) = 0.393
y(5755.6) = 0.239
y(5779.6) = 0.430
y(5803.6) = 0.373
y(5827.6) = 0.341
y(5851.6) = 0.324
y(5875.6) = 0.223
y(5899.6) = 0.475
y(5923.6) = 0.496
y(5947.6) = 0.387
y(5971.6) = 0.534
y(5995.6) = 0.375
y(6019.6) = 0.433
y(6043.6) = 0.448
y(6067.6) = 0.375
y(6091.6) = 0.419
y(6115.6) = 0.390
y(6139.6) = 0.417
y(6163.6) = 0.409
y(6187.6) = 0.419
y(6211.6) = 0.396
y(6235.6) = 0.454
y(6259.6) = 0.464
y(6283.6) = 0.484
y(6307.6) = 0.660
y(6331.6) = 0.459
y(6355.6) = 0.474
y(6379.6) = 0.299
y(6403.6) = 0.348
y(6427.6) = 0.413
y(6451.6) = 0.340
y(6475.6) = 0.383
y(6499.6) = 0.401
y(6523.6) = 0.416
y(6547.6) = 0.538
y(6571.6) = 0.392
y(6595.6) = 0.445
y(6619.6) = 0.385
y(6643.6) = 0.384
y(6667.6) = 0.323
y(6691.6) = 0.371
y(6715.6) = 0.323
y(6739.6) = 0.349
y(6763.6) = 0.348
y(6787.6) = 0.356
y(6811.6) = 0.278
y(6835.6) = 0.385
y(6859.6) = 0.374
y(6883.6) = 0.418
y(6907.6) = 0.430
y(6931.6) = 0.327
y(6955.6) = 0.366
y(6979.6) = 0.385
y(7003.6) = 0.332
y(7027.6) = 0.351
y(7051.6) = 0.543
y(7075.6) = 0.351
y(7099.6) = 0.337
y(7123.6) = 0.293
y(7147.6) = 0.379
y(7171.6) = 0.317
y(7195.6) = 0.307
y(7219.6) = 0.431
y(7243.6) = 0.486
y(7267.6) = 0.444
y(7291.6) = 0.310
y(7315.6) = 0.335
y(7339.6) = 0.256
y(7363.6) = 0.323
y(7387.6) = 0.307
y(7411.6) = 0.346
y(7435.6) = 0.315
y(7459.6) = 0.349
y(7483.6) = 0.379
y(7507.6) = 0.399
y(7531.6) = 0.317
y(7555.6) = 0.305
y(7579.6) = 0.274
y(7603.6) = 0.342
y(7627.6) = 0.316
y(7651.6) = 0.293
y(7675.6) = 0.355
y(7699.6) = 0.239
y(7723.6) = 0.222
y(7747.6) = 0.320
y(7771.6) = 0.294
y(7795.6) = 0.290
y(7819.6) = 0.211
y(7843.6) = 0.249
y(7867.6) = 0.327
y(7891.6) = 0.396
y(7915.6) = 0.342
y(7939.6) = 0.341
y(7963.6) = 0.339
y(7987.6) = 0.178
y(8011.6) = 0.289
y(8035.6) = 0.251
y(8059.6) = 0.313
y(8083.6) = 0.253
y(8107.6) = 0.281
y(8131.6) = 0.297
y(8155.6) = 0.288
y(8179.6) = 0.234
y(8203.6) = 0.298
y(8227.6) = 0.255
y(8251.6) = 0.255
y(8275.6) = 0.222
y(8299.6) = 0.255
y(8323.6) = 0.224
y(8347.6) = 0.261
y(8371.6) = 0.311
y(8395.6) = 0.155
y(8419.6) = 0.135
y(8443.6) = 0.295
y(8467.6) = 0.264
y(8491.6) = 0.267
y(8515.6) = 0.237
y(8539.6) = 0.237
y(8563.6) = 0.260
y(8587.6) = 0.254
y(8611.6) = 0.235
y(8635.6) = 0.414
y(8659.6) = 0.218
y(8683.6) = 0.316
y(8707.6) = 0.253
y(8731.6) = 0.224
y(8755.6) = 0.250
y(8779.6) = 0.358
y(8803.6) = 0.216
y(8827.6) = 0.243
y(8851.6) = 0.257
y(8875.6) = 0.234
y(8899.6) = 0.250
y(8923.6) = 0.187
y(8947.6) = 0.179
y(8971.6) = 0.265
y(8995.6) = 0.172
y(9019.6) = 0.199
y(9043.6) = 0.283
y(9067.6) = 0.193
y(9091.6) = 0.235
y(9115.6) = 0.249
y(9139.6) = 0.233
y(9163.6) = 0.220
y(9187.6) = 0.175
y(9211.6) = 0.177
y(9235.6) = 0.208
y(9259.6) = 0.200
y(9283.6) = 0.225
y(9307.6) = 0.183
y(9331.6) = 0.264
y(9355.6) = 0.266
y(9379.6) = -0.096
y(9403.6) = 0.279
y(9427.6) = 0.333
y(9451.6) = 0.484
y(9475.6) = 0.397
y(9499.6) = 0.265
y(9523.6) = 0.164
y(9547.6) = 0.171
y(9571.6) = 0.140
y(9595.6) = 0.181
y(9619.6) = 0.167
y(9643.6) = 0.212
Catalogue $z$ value 0.07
